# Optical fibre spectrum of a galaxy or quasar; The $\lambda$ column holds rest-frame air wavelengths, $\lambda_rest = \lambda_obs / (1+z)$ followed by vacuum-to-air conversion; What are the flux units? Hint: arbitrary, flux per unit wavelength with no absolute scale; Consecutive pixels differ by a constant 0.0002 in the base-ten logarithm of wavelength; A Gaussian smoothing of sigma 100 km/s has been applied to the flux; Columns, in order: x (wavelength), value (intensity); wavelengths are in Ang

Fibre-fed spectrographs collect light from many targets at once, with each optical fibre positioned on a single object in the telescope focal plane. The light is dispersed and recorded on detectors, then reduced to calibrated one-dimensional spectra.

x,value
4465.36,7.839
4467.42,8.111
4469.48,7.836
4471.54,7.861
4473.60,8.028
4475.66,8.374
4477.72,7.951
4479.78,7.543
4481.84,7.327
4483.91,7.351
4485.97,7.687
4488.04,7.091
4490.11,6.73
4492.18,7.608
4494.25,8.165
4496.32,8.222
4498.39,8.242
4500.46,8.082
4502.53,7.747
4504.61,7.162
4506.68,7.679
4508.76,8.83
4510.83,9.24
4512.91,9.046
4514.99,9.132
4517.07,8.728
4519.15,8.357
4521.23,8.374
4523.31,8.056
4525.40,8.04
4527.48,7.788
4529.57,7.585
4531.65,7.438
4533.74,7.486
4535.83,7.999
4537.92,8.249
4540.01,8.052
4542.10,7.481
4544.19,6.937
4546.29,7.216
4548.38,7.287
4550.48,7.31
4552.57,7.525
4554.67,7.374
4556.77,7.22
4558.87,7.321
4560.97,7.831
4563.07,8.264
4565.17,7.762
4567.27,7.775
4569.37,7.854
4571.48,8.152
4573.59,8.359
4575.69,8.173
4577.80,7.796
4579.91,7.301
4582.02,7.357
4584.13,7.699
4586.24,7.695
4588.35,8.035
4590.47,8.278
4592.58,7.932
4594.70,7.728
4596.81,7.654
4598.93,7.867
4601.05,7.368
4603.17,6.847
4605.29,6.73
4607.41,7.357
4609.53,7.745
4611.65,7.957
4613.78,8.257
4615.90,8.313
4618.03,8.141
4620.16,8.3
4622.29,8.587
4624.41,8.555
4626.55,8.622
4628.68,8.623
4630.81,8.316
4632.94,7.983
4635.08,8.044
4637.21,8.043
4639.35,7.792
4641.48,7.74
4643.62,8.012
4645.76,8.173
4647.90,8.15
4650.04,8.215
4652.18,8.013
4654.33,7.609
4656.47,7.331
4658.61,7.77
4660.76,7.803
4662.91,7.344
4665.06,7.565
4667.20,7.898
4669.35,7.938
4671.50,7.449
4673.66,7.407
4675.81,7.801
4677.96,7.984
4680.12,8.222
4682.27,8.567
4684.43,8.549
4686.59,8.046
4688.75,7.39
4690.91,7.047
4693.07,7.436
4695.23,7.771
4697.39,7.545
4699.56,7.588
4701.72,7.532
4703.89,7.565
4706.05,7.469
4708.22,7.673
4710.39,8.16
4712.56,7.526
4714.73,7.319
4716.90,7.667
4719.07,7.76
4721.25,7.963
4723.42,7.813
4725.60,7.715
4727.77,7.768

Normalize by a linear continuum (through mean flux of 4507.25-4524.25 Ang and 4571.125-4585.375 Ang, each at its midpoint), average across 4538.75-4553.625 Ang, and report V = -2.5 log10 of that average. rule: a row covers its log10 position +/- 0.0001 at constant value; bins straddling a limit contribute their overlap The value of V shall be 0.12 mag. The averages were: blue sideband 8.7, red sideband 7.82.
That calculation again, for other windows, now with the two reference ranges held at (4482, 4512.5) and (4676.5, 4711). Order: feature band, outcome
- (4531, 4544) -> 0.01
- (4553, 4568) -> 0.03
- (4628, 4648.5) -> -0.04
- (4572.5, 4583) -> 0.00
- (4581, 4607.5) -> 0.03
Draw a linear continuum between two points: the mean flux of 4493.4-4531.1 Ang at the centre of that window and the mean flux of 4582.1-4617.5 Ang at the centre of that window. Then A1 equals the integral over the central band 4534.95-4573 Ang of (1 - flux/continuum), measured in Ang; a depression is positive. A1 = 1.6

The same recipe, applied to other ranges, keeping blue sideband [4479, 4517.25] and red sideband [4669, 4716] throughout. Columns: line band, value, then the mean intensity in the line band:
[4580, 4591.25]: 0.14 Ang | 7.76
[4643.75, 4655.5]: -0.37 Ang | 8.02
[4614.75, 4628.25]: -1.07 Ang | 8.43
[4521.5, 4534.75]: 0.27 Ang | 7.77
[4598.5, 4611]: 0.83 Ang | 7.32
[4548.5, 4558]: 0.66 Ang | 7.35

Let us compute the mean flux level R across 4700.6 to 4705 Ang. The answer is 7.56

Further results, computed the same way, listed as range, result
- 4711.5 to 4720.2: 7.57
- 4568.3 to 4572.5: 8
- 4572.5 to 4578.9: 8.1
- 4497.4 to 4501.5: 8.17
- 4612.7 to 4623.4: 8.32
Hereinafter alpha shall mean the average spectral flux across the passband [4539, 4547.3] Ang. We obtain 7.42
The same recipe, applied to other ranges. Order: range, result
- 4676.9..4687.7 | 8.27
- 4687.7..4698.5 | 7.44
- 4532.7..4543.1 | 7.85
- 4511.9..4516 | 9.09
